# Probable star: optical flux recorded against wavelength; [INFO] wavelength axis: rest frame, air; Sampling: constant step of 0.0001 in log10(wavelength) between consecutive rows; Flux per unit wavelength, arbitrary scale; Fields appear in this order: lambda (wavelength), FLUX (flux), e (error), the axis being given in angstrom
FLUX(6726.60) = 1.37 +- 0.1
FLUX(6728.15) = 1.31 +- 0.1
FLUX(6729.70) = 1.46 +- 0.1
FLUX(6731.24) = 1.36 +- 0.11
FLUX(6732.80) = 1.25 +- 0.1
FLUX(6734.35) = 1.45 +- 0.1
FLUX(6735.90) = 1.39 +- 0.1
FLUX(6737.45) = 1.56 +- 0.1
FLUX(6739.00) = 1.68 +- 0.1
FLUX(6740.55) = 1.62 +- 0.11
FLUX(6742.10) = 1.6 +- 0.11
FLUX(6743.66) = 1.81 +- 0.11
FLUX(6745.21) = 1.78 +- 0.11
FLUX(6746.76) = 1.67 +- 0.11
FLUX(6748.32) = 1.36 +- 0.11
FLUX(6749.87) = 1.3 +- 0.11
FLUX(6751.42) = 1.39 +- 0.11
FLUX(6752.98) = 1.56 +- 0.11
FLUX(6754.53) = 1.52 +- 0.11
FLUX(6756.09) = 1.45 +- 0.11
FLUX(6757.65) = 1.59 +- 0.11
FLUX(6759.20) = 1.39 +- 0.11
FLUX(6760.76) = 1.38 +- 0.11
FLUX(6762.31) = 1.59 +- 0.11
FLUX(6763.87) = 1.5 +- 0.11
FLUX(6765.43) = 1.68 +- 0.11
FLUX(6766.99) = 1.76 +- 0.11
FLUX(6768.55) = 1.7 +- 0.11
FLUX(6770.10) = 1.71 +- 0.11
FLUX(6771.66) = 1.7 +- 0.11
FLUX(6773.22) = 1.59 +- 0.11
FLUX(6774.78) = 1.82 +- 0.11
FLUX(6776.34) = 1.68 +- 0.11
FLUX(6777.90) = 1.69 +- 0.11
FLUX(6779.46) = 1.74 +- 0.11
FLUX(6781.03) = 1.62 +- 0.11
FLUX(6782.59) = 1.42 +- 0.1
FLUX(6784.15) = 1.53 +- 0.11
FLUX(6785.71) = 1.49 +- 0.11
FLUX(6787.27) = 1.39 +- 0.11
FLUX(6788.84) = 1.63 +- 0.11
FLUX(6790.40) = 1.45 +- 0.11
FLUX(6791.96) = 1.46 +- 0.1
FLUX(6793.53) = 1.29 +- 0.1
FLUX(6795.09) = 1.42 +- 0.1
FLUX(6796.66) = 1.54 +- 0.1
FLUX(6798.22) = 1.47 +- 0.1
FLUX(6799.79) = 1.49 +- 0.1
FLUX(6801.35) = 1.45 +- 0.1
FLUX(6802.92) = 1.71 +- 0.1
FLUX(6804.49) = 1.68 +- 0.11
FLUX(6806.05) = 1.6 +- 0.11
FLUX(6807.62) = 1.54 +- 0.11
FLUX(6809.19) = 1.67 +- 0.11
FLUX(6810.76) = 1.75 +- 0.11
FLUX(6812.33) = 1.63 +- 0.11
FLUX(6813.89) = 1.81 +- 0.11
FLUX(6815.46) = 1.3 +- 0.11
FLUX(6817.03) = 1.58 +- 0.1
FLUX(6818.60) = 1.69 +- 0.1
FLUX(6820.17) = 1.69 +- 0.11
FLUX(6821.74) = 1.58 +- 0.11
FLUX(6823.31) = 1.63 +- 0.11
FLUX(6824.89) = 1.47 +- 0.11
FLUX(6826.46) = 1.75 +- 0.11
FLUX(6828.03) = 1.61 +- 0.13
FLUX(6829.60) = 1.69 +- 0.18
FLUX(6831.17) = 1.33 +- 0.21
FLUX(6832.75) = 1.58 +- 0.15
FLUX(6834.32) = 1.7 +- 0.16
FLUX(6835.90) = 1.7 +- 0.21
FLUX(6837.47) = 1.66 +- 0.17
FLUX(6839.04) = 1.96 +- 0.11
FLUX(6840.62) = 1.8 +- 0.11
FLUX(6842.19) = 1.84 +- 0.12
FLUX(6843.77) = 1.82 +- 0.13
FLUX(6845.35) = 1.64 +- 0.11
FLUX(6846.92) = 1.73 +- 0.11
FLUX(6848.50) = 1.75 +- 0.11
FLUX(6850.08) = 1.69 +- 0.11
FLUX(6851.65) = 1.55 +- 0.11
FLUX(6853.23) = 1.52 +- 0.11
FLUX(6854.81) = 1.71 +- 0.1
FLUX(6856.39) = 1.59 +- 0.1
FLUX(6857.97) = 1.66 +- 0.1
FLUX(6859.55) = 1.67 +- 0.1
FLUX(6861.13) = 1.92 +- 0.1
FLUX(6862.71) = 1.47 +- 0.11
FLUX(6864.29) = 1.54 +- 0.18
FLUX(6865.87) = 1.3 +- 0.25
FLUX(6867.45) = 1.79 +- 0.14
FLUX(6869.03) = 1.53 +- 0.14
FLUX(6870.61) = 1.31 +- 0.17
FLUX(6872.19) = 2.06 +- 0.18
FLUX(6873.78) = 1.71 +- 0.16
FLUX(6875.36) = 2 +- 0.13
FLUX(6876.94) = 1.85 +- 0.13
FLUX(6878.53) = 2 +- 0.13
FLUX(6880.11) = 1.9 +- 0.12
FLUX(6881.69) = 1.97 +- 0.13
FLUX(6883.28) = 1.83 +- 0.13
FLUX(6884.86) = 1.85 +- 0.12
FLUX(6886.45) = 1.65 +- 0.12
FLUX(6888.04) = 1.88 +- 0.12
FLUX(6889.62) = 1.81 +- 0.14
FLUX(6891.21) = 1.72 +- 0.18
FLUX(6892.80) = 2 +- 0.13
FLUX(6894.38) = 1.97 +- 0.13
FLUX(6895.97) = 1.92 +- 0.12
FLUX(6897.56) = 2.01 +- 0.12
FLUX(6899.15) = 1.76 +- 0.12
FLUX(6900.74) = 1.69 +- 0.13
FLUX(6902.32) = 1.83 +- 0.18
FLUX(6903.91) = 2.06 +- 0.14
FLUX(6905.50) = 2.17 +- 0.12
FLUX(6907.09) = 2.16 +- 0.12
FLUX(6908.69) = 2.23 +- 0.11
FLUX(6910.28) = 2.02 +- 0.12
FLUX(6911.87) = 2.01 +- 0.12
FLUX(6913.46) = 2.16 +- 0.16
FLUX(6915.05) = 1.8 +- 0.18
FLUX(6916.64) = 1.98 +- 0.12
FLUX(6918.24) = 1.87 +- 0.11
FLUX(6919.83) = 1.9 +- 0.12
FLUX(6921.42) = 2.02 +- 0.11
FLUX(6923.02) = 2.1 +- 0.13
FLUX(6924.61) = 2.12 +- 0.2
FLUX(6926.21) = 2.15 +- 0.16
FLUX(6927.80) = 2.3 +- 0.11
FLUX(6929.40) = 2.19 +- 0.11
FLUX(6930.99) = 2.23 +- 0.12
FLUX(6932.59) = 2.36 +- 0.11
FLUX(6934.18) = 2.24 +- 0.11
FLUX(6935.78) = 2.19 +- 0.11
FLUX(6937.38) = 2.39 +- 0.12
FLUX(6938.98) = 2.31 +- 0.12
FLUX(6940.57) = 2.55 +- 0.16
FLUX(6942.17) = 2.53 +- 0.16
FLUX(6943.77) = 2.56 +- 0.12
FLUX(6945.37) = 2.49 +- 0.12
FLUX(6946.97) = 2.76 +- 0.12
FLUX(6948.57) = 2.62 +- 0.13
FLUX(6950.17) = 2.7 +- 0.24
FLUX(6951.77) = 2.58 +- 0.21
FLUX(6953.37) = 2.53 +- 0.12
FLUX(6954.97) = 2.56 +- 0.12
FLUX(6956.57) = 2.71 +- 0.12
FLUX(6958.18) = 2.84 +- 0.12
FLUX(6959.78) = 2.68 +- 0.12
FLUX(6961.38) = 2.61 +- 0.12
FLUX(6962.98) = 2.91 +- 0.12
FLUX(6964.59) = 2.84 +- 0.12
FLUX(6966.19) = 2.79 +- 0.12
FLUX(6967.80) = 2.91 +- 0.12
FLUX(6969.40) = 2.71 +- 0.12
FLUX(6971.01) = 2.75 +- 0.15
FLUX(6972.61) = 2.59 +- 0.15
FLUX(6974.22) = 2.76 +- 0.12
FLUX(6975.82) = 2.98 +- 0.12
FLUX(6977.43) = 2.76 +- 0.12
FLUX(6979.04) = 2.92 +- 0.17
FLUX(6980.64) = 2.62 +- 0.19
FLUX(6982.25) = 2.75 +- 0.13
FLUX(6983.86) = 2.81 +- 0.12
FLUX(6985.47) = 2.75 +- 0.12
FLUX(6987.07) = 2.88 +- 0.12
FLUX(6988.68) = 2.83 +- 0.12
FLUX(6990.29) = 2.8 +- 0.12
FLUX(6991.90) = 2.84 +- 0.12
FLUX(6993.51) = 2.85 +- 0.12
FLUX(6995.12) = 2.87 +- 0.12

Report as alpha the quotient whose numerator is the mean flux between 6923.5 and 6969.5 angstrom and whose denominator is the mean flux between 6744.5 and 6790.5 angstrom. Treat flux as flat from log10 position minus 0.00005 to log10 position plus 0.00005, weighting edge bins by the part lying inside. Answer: 1.6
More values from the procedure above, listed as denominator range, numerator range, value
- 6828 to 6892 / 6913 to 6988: 1.46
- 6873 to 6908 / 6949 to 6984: 1.44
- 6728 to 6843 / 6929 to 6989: 1.67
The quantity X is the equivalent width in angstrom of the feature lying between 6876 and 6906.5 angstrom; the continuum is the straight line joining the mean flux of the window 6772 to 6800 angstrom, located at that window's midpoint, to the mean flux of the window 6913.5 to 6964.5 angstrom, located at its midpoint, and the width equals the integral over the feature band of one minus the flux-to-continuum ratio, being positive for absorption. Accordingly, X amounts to 3.3 angstrom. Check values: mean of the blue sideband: 1.54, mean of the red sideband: 2.38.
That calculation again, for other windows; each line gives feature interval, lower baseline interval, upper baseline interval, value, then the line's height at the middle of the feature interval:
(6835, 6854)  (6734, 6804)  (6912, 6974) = 2.1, 1.94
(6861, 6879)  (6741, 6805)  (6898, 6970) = 3.0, 2.03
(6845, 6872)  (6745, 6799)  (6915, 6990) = 5.3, 2.02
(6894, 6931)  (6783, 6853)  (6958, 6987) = 4.8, 2.32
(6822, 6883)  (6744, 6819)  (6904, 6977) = 7.8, 1.95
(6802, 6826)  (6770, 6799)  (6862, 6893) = -0.1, 1.62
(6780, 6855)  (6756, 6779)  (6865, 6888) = 3.9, 1.69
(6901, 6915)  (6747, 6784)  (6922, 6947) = 1.0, 2.21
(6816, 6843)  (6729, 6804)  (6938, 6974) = 3.6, 1.92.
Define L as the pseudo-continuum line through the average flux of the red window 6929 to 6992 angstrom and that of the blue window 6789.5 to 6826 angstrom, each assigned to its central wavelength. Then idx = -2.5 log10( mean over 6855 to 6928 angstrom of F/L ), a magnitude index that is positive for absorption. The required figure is 0.156 mag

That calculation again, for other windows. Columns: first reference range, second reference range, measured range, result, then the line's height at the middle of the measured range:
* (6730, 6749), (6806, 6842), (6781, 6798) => 0.09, 1.6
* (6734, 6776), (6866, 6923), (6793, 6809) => 0.10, 1.68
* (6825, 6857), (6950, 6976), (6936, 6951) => 0.01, 2.56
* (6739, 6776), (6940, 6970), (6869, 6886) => 0.23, 2.25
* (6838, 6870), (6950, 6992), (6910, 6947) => 0.07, 2.36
